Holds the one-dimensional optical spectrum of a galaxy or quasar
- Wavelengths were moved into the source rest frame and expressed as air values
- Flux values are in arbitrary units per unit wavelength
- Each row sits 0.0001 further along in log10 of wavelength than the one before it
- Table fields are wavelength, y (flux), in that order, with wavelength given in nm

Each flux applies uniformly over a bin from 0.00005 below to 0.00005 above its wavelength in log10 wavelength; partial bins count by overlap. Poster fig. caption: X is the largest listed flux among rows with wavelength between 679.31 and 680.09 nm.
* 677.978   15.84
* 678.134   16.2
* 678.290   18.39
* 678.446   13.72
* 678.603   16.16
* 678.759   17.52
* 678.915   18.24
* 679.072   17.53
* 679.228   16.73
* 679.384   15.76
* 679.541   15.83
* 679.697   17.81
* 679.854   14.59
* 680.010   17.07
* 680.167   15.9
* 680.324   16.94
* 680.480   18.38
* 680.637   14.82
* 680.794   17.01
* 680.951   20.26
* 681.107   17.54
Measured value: 17.81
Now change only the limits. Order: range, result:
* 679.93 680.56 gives 18.38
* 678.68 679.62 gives 18.24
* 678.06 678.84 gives 18.39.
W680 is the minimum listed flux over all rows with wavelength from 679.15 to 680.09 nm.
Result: 14.59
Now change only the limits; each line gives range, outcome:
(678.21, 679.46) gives 13.72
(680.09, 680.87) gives 14.82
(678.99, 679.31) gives 16.73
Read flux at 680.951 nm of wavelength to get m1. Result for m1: 20.26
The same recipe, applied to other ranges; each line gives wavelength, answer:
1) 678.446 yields 13.72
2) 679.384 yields 15.76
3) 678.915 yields 18.24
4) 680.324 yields 16.94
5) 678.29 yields 18.39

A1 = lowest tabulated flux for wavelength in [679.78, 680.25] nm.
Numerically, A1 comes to 14.59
